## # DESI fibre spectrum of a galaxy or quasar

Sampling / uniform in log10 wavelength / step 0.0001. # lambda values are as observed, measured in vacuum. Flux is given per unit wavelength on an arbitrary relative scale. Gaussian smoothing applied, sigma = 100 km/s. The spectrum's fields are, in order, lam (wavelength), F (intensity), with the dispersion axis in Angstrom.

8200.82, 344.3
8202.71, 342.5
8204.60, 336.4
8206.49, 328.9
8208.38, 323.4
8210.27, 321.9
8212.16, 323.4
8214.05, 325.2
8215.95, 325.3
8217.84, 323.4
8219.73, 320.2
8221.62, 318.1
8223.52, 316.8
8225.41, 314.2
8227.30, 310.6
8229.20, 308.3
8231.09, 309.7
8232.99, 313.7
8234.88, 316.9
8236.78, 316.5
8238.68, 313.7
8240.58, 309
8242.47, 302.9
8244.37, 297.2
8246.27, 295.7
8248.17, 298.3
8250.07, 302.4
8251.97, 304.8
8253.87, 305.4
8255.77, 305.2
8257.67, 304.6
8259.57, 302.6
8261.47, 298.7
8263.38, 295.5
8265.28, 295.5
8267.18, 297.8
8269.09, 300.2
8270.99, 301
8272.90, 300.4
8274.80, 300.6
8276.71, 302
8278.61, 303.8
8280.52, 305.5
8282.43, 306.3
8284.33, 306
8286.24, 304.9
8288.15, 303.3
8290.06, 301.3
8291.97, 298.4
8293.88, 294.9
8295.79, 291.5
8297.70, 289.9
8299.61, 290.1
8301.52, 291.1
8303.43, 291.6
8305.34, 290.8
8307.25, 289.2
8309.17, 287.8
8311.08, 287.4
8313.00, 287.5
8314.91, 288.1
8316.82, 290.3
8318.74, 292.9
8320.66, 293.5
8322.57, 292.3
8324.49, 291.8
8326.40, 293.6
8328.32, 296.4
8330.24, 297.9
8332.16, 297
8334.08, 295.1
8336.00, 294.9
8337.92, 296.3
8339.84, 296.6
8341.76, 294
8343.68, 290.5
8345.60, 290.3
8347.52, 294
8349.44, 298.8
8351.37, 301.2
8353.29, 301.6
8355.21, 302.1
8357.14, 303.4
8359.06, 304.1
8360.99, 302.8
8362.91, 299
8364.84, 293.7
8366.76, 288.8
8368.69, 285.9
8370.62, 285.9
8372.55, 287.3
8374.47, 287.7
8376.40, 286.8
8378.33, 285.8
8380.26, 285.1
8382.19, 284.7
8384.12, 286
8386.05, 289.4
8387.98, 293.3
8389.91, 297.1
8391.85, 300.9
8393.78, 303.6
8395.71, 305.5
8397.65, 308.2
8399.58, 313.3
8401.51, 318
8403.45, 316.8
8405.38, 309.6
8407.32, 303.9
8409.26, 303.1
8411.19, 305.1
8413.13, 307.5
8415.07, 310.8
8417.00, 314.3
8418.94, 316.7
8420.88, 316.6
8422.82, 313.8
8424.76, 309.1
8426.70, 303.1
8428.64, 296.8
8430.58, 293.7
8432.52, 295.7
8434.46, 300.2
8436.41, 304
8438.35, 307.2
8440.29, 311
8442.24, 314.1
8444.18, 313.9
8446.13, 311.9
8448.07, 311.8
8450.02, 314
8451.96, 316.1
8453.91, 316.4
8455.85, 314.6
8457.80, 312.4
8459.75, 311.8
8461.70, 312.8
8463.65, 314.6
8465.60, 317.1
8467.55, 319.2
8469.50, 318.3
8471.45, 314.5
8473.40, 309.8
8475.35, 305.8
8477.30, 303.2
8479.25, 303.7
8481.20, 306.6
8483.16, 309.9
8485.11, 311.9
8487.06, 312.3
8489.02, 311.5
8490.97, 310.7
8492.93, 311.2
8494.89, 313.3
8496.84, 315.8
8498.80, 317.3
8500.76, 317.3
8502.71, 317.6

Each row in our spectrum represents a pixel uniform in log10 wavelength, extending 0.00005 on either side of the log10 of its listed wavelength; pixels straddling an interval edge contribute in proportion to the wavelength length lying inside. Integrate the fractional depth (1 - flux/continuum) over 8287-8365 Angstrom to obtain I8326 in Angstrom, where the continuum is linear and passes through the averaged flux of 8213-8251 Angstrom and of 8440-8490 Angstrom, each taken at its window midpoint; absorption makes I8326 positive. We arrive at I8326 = 4.3 Angstrom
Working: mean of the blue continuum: 312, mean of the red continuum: 312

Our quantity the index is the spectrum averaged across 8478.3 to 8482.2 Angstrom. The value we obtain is 305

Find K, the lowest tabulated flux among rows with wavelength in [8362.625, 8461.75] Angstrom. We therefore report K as 284.7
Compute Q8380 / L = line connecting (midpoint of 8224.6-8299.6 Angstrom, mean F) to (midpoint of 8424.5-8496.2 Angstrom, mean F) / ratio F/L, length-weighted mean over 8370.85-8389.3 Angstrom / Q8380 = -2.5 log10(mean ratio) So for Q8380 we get 0.071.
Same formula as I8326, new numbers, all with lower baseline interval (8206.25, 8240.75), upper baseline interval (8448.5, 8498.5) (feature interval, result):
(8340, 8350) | 0.7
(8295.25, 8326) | 2.5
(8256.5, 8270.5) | 0.8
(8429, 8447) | 0.4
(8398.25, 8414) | 0.2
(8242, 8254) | 0.6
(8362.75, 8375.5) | 1.0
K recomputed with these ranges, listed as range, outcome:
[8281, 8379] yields 285.8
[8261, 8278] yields 295.5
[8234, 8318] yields 287.4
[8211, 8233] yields 308.3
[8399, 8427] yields 303.1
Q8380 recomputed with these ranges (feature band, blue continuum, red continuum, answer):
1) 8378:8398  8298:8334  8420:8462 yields 0.03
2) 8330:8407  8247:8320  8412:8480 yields 0.03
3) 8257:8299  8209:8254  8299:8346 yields 0.01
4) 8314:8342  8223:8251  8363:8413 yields 0.03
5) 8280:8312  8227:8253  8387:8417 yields 0.04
